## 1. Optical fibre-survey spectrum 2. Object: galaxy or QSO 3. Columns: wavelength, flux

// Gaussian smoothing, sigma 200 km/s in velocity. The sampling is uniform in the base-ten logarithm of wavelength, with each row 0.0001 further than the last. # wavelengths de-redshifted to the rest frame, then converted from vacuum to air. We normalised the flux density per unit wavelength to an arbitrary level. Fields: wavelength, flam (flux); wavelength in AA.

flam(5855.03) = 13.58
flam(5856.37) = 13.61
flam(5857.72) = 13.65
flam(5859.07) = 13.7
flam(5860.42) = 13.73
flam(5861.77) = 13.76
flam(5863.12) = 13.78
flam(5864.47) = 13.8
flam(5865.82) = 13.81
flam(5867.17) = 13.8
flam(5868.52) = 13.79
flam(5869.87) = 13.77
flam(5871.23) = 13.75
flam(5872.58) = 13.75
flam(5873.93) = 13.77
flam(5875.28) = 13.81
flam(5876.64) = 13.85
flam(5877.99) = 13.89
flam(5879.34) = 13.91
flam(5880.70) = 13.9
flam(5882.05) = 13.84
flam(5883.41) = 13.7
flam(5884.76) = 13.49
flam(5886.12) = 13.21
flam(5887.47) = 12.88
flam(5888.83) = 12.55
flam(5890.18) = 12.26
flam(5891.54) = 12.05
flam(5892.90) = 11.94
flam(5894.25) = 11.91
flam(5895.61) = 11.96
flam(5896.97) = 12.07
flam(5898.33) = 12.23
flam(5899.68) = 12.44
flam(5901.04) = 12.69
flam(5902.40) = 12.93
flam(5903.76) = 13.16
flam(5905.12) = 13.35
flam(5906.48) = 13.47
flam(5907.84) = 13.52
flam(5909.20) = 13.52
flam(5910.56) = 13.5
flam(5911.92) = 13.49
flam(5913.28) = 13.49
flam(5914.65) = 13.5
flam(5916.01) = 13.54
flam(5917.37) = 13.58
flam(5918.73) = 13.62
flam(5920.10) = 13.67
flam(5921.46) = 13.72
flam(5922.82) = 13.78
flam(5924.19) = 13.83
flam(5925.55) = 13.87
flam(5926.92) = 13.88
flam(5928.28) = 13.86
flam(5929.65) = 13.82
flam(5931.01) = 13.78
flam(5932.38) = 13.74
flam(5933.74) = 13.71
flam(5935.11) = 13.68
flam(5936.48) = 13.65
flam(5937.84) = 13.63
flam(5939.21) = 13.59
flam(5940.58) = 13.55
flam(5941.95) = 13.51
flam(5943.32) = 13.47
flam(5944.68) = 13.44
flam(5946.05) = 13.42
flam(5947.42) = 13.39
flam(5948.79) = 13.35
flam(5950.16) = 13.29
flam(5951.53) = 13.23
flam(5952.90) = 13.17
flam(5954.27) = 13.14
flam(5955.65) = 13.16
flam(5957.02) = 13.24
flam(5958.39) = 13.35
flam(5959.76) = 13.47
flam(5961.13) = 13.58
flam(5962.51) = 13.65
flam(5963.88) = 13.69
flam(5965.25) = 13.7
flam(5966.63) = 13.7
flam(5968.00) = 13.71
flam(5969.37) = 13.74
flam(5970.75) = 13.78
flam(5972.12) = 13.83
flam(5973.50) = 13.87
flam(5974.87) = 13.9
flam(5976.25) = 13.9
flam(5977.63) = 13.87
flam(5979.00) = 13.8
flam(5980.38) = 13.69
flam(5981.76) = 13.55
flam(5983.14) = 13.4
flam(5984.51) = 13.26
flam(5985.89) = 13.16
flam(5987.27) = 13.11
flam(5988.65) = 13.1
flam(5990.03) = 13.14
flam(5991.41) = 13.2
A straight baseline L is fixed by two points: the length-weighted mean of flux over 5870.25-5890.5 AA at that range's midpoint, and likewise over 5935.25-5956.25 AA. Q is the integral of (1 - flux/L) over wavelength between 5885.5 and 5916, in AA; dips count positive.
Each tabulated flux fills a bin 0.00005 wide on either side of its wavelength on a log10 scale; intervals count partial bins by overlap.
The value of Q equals 1.5 AA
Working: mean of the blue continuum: 13.5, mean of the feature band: 12.8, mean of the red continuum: 13.4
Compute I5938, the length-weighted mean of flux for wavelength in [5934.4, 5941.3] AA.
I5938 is 13.6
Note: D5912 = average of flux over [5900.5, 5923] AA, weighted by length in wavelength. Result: 13.4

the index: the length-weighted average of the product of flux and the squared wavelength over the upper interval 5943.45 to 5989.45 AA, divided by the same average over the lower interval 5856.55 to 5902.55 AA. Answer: 1.0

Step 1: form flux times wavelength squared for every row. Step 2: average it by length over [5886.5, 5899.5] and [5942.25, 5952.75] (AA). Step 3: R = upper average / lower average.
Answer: 1.1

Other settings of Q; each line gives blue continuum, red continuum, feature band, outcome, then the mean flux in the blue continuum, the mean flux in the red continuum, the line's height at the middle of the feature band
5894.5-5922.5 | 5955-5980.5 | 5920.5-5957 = -0.4 AA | 13.2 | 13.7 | 13.4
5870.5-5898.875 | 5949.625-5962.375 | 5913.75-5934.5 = -0.8 AA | 13.1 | 13.3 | 13.2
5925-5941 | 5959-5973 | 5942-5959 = 0.5 AA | 13.7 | 13.7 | 13.7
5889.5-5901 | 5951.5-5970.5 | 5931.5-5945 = -0.6 AA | 12.1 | 13.5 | 13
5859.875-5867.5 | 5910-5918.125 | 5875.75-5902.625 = 1.5 AA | 13.8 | 13.5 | 13.6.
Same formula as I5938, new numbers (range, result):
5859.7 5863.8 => 13.8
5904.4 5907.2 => 13.4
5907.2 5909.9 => 13.5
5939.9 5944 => 13.5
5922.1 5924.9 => 13.8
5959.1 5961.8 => 13.5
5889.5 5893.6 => 12.1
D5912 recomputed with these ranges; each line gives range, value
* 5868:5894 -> 13.3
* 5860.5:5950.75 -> 13.4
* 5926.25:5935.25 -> 13.8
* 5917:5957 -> 13.6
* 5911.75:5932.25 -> 13.7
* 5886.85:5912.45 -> 12.7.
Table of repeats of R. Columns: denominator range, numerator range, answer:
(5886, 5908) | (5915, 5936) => 1.10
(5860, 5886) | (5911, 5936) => 1.01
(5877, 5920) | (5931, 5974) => 1.05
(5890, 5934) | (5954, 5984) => 1.05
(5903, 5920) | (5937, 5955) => 1.01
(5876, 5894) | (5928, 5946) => 1.05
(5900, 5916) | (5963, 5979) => 1.06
